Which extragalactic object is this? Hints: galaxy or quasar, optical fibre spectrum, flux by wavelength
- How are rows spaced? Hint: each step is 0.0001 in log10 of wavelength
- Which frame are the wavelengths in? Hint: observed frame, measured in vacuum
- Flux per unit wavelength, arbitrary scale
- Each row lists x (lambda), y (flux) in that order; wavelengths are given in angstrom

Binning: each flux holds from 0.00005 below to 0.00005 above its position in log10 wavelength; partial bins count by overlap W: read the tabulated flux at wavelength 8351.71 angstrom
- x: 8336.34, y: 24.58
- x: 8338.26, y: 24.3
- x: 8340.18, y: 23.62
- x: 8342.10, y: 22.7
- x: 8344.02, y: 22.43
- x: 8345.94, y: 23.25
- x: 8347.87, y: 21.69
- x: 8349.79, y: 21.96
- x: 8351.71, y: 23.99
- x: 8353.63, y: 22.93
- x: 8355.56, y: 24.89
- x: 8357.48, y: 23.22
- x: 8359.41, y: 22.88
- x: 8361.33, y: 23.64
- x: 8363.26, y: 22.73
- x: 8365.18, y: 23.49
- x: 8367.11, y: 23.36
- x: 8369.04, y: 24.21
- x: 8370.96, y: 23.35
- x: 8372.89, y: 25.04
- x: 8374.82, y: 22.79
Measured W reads 23.99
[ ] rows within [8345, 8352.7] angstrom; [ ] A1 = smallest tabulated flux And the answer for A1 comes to 21.69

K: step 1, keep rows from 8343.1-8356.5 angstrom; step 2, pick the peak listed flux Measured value 24.89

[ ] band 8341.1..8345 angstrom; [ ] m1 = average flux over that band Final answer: 22.6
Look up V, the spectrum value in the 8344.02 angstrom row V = 22.43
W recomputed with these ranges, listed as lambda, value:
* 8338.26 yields 24.3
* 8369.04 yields 24.21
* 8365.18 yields 23.49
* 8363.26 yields 22.73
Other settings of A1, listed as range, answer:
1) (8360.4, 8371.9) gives 22.73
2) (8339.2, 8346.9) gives 22.43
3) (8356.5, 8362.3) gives 22.88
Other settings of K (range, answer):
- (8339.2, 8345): 23.62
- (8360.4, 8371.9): 24.21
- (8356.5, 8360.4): 23.22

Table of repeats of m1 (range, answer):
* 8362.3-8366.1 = 23.1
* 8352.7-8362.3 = 23.5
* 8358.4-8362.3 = 23.2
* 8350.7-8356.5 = 23.9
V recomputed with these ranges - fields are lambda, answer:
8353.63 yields 22.93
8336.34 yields 24.58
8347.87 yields 21.69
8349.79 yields 21.96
